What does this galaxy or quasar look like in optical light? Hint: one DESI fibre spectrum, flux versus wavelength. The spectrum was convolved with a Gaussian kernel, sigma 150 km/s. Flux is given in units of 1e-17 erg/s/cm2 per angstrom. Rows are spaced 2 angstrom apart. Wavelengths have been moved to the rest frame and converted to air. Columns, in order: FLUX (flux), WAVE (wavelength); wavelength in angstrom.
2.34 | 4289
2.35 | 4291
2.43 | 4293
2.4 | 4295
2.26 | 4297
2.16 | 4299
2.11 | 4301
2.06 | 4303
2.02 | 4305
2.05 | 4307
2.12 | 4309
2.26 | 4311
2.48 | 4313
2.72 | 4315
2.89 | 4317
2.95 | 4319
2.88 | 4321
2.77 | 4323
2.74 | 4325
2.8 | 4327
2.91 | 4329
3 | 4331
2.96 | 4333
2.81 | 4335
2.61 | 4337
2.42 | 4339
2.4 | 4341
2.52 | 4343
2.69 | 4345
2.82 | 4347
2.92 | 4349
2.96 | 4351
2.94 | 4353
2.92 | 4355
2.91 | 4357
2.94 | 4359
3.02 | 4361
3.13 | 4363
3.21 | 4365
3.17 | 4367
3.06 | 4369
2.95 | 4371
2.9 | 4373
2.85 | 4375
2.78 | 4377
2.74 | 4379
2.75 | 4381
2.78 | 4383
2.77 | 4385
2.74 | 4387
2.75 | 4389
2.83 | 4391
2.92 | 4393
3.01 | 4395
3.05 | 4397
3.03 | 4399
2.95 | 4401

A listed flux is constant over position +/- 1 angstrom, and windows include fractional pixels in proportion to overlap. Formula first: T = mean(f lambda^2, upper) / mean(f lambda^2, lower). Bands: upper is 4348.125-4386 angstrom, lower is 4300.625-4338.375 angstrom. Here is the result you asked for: 1.2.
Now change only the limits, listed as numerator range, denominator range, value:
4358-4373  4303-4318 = 1.34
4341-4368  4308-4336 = 1.08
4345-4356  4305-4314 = 1.34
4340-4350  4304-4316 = 1.19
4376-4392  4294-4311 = 1.33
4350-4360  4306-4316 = 1.29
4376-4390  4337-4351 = 1.06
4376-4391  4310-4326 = 1.05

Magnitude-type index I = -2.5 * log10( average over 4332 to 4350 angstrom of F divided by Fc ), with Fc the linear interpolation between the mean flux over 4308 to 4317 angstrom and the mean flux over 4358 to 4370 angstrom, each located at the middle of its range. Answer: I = 0.047 mag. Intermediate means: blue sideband 2.45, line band 2.68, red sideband 3.09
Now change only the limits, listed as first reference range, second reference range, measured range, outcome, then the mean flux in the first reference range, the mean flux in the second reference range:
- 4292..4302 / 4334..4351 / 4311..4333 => -0.126 mag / 2.27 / 2.67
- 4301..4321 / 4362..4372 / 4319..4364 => -0.018 mag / 2.4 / 3.1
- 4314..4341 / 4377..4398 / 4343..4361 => -0.026 mag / 2.79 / 2.83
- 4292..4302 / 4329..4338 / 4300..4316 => 0.104 mag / 2.27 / 2.85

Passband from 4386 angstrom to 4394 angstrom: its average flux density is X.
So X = 2.81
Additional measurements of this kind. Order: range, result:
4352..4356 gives 2.93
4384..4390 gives 2.75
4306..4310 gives 2.08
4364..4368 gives 3.19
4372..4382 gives 2.8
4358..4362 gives 2.98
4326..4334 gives 2.92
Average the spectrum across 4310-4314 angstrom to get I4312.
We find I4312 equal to 2.37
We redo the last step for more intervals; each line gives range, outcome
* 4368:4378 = 2.91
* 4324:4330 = 2.82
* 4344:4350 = 2.81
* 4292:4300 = 2.31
